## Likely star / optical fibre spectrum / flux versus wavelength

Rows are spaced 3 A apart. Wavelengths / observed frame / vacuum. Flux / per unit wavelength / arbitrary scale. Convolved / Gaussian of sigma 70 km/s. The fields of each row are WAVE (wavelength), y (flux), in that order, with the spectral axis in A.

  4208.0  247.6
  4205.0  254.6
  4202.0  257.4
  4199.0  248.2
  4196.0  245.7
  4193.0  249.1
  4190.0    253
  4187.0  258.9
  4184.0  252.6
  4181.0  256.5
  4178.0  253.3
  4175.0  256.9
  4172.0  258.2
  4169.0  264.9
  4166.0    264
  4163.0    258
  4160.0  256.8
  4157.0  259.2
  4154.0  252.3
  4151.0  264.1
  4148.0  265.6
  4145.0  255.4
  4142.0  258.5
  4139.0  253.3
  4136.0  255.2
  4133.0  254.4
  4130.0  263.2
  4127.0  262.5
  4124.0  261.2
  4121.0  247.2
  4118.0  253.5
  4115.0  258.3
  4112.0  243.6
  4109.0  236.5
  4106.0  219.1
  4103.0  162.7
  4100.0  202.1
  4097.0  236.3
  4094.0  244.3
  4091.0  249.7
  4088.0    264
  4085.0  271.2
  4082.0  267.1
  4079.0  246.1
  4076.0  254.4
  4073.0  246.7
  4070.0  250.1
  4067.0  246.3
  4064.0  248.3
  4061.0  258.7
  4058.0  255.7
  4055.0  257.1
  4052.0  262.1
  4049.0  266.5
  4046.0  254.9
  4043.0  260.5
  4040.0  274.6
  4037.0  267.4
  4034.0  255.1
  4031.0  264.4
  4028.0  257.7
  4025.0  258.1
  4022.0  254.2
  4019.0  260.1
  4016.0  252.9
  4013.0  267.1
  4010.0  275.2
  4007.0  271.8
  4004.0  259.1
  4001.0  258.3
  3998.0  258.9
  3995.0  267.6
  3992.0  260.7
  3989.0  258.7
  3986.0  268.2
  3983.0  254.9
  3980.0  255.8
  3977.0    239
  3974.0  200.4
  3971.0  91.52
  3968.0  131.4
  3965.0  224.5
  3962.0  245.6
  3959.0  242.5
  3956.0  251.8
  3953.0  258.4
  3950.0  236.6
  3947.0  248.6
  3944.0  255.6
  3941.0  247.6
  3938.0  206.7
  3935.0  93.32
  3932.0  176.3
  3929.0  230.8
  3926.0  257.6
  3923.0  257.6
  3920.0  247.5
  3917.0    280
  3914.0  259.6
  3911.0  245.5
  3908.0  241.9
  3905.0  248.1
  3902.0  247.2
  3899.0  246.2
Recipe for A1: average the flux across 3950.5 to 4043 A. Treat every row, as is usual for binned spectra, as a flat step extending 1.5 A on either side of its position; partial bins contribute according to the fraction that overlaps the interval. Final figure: 246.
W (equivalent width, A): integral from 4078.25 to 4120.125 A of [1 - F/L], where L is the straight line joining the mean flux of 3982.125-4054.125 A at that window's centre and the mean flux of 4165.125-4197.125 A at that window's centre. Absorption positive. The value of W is 3.1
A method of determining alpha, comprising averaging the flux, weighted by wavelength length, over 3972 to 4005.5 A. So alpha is 250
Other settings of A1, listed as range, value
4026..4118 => 249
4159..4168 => 260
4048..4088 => 256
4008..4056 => 262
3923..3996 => 226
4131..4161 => 258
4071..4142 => 246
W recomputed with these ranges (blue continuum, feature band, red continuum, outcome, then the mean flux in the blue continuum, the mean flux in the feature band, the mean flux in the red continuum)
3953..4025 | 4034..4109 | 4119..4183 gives 0.5 A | 242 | 248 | 258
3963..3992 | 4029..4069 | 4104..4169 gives -4.4 A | 217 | 259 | 254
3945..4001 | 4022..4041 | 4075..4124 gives -2.0 A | 234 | 262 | 241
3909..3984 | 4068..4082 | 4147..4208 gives -0.5 A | 225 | 251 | 256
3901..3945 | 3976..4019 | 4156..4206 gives -3.9 A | 233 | 261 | 256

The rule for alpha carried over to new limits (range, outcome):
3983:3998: 262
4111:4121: 252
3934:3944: 198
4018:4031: 258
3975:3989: 253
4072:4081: 250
